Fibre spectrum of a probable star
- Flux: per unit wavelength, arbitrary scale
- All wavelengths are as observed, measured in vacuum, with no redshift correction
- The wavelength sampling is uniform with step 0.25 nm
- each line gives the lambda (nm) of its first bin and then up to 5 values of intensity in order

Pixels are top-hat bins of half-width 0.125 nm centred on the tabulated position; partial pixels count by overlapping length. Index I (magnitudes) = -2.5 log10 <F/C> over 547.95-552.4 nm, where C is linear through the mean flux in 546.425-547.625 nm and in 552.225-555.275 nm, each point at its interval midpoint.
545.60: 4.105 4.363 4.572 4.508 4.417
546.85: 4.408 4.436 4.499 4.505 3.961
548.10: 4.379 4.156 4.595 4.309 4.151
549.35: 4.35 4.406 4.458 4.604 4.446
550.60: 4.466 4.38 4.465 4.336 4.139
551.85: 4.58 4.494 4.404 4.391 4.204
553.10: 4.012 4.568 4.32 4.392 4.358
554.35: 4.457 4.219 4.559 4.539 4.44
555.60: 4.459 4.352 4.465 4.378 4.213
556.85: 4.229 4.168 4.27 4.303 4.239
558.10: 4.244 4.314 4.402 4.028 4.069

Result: 0.00 mag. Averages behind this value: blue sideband 4.45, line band 4.39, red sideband 4.37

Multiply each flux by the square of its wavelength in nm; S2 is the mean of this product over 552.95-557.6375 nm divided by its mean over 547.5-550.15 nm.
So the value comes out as 1.0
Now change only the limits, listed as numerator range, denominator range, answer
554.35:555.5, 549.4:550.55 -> 1.01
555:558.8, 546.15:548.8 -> 1.02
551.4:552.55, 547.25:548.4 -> 1.04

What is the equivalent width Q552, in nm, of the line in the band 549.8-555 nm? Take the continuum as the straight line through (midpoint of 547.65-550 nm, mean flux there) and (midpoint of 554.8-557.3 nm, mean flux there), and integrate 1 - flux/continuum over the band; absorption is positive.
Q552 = -0.06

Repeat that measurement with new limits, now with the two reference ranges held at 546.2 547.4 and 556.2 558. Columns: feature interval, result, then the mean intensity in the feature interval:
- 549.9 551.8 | -0.02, 4.41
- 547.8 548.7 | 0.03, 4.29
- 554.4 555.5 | -0.04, 4.44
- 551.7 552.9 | -0.02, 4.42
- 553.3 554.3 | -0.02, 4.4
